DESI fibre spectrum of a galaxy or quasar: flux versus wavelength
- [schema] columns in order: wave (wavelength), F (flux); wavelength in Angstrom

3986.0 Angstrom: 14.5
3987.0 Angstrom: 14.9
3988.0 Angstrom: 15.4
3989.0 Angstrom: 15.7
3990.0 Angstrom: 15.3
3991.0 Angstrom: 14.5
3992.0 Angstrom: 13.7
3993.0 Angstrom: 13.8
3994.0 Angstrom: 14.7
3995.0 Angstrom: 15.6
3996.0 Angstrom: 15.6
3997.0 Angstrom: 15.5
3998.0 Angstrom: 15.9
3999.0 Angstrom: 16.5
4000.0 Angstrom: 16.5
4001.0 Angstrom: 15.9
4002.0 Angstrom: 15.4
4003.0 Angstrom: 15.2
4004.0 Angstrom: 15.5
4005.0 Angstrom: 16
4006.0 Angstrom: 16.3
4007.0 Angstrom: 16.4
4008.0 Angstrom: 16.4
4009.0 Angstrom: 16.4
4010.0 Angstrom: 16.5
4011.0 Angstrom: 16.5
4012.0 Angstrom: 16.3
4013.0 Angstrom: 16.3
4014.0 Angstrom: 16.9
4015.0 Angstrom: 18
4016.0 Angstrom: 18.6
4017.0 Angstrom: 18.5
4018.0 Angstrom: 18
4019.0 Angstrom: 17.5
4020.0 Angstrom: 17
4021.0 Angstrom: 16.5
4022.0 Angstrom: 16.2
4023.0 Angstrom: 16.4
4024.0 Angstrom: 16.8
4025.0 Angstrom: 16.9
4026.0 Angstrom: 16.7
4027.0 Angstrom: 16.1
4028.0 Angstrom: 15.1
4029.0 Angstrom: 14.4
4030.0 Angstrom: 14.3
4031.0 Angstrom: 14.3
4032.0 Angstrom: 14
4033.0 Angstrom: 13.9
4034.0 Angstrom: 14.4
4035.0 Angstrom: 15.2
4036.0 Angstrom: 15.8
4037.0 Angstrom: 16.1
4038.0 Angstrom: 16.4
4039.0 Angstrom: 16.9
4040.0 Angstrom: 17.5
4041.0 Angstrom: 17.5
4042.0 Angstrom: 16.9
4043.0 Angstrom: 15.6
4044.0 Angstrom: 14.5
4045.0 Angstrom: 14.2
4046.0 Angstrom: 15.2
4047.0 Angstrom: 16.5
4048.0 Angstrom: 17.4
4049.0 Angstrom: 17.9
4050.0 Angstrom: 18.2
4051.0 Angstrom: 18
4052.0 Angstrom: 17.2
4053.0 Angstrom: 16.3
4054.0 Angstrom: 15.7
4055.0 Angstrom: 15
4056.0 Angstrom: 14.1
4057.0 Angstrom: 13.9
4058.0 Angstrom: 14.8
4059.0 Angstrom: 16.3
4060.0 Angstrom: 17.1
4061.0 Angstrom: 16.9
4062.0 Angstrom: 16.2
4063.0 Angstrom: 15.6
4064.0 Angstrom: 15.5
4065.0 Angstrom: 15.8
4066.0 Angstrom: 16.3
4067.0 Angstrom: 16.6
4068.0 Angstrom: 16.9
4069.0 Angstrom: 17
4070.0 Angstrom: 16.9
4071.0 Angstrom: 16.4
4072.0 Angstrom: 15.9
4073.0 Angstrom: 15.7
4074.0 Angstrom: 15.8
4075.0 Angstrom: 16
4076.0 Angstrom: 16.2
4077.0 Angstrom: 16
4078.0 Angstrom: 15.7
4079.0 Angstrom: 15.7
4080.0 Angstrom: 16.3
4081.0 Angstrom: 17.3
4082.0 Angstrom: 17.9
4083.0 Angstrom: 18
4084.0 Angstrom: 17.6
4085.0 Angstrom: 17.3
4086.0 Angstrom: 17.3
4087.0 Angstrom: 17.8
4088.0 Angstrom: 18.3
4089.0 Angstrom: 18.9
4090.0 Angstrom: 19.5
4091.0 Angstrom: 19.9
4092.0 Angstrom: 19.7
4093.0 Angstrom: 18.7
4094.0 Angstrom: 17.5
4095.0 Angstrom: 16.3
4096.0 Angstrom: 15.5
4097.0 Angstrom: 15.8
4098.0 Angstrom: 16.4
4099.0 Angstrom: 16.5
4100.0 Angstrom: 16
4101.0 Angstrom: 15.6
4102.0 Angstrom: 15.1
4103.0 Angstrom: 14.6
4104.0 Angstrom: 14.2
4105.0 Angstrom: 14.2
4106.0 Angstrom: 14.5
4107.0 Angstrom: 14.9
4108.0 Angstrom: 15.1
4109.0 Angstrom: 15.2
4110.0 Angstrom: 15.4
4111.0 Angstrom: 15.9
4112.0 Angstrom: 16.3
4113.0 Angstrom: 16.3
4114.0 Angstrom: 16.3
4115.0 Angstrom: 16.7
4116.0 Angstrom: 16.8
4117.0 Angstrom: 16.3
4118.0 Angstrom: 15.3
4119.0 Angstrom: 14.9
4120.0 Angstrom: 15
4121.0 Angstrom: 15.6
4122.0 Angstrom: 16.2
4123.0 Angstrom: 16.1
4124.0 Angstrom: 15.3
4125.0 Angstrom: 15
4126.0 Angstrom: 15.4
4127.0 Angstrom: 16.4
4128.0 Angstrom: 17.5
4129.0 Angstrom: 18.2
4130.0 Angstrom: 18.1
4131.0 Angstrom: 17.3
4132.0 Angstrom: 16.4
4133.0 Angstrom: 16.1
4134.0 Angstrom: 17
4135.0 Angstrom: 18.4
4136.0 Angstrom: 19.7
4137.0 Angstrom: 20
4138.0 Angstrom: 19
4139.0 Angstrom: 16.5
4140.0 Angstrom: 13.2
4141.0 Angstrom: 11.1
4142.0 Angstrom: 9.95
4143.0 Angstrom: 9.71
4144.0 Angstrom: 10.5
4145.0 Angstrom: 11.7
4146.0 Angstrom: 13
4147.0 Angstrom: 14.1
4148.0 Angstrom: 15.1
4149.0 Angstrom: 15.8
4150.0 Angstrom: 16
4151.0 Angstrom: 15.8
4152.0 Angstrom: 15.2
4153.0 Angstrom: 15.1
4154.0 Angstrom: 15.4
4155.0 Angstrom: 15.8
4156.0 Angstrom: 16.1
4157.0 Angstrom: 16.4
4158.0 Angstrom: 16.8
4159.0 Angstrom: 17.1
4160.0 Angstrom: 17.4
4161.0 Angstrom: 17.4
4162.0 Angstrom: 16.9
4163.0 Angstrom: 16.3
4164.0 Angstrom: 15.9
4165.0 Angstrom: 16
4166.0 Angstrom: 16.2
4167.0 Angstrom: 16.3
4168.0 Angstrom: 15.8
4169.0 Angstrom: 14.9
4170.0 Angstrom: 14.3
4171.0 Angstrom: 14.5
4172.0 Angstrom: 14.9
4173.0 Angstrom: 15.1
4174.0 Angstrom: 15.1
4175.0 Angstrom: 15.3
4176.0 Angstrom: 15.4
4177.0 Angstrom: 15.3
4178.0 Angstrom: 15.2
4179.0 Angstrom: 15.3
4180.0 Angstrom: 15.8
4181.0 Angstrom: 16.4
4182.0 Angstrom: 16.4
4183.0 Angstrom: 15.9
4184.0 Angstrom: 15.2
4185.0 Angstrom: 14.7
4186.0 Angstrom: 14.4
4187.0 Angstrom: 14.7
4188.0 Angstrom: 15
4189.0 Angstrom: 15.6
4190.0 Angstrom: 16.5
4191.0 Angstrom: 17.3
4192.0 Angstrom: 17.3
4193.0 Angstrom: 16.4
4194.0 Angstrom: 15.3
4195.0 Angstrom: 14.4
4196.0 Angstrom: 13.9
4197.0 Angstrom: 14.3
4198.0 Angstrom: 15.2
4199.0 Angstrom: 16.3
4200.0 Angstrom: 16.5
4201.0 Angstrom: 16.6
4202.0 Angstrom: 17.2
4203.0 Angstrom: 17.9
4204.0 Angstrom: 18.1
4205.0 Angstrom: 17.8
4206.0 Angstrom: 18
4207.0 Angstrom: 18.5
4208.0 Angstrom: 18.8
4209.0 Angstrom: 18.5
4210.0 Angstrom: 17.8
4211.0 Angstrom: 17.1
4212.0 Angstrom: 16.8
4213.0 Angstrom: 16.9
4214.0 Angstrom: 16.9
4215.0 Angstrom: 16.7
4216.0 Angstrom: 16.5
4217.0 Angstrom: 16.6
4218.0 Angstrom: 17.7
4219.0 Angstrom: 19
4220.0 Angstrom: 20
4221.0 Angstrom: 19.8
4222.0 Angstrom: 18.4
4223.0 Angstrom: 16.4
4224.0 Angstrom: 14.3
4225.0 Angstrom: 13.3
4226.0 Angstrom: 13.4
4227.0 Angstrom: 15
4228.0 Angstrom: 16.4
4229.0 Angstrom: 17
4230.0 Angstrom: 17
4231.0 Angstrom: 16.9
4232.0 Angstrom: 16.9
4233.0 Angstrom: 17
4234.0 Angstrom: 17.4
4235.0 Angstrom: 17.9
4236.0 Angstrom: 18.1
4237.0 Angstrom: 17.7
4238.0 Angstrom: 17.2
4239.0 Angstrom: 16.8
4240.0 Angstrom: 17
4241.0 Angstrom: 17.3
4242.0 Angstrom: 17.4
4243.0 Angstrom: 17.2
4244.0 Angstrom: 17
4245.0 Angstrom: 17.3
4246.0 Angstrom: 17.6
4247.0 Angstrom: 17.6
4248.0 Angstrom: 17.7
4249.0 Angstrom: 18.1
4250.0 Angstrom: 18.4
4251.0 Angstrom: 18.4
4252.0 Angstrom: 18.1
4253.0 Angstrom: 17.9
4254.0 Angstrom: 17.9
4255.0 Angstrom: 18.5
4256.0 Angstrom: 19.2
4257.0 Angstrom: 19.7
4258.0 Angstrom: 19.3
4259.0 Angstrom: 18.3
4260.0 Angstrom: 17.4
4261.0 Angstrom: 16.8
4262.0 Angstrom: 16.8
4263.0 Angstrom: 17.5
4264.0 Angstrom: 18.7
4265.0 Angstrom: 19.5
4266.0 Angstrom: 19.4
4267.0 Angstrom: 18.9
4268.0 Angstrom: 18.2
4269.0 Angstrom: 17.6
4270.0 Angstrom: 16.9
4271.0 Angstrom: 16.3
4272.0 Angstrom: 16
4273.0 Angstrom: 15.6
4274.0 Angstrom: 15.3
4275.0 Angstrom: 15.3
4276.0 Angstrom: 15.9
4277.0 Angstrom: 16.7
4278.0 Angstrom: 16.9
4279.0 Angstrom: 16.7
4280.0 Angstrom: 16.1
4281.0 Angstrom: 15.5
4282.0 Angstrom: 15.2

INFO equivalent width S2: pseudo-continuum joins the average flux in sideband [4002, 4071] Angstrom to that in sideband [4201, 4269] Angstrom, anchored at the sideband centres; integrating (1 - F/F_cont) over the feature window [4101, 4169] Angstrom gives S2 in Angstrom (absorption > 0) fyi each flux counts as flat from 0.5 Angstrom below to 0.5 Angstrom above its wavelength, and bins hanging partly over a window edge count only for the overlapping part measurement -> 4.9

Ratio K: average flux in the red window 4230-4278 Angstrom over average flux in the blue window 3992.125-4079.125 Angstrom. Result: 1.1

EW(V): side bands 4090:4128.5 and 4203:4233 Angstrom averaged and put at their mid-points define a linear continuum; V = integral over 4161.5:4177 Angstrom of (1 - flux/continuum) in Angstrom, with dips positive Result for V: 1.1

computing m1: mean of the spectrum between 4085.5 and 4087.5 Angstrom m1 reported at 17.6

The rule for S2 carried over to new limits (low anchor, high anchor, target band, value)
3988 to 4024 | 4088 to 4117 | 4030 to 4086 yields 0.5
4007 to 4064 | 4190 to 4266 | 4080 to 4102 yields -1.2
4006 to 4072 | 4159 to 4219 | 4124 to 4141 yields -0.7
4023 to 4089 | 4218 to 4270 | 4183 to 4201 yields 1.8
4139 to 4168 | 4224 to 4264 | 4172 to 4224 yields -1.2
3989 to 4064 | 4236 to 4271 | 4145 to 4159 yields 1.4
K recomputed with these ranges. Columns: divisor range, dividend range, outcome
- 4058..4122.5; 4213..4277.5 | 1.06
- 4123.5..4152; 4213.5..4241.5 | 1.10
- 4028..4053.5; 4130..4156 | 0.95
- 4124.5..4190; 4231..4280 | 1.12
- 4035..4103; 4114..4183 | 0.95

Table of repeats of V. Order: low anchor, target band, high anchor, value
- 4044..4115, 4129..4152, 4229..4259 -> 2.19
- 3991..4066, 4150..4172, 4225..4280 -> 1.09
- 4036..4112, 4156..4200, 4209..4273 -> 3.44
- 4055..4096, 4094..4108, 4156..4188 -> 0.90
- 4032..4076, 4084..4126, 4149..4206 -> -0.81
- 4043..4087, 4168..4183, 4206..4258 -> 1.52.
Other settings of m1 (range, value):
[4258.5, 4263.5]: 17.4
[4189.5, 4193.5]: 16.9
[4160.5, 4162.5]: 17.1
